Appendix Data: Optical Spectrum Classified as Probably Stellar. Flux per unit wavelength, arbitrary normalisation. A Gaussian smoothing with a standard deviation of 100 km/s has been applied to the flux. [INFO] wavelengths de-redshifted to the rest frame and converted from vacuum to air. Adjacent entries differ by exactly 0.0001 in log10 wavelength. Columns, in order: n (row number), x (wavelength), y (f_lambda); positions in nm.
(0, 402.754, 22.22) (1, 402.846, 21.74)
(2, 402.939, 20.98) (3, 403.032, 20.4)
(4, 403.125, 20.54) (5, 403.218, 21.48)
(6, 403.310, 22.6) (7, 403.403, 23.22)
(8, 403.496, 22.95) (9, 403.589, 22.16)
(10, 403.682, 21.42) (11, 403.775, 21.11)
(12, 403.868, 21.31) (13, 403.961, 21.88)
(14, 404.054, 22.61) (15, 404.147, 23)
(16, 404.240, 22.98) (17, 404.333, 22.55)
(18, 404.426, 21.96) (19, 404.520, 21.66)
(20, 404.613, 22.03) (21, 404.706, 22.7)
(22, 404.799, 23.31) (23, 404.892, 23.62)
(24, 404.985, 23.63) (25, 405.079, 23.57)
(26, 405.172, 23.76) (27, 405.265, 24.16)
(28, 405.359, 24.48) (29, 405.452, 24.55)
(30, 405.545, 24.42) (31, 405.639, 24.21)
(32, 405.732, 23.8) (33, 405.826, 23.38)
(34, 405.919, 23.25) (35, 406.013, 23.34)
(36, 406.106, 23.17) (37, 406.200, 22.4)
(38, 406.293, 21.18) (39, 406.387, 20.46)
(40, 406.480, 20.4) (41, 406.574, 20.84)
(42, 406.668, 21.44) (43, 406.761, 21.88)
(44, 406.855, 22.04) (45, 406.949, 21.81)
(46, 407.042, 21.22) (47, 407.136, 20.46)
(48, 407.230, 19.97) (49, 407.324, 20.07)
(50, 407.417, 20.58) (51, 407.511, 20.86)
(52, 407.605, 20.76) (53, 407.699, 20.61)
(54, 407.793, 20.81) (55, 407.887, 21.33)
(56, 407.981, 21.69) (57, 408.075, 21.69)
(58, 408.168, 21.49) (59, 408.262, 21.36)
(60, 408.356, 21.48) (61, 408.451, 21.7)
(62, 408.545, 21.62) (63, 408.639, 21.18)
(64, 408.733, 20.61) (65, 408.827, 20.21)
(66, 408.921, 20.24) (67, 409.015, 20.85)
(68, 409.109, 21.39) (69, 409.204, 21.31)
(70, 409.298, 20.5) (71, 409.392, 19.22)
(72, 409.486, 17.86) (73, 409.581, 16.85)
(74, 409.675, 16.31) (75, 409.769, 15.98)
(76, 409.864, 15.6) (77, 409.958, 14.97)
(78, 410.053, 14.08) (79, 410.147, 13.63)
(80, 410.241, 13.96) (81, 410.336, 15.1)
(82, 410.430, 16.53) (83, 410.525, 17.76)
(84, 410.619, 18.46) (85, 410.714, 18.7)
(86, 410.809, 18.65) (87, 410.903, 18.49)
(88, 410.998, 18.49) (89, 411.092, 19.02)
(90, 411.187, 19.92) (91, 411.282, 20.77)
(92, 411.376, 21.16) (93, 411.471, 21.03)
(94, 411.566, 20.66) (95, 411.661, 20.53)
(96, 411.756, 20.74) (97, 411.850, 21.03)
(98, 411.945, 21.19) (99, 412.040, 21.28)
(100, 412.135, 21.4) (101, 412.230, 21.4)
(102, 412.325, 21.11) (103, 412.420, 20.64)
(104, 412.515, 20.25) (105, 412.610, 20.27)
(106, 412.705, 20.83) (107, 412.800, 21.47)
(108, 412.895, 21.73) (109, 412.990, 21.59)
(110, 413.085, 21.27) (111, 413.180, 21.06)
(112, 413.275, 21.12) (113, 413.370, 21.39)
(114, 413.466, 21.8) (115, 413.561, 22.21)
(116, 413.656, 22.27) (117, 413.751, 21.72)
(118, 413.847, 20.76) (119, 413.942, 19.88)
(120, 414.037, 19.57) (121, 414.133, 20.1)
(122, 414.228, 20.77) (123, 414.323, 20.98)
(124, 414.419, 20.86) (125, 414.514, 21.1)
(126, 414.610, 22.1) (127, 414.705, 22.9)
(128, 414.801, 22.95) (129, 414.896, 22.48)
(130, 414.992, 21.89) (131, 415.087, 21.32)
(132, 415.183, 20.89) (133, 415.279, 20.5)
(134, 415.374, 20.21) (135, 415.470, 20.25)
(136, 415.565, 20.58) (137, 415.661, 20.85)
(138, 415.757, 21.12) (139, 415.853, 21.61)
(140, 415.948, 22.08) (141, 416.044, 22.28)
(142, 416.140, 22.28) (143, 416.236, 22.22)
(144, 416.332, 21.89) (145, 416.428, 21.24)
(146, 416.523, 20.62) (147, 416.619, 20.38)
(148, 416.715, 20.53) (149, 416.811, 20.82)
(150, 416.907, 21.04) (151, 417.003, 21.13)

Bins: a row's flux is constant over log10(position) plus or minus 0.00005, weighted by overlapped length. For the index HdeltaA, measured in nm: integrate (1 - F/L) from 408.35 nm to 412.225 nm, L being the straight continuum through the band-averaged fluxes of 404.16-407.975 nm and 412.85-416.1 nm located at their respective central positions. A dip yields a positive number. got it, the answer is 0.49 nm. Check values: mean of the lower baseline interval 22.2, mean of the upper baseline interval 21.3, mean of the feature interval 19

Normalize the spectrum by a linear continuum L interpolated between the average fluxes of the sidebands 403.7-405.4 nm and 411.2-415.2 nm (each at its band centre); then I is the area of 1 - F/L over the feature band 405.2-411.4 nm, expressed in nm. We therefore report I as 0.52 nm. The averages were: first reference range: 22.8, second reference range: 21.2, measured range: 20.3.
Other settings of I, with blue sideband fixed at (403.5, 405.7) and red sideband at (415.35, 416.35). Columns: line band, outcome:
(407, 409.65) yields 0.215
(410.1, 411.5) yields 0.254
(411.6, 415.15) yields 0.081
